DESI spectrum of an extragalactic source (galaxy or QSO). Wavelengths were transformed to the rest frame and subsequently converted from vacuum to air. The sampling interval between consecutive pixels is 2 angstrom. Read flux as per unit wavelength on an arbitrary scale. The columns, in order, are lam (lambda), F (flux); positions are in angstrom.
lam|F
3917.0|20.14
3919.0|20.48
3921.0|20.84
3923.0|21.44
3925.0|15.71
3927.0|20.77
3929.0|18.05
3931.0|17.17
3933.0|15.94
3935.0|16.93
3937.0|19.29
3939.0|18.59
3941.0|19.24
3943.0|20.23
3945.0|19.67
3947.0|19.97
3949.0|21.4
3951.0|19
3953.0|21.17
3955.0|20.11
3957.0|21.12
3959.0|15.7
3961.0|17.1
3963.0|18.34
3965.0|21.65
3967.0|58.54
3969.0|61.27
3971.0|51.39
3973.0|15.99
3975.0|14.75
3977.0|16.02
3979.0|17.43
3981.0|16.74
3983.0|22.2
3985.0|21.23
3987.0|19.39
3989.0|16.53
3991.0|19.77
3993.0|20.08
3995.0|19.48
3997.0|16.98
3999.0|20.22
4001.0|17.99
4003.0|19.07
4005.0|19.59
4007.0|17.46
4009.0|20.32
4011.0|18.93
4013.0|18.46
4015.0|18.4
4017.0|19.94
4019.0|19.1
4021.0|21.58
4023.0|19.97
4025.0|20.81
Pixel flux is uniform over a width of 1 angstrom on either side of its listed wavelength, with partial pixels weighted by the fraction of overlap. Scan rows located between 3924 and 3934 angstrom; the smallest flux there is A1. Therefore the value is 15.71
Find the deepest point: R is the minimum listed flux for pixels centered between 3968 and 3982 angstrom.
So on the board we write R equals 14.75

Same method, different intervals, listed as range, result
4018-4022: 19.1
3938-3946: 18.59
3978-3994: 16.53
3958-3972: 15.7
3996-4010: 16.98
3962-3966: 18.34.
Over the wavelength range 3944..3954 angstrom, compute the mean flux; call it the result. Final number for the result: 20.2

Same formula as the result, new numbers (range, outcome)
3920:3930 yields 19.4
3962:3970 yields 40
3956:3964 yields 18.1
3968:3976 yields 35.9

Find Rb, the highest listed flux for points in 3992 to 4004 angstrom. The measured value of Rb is 20.22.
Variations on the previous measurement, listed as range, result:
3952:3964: 21.17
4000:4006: 19.59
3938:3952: 21.4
